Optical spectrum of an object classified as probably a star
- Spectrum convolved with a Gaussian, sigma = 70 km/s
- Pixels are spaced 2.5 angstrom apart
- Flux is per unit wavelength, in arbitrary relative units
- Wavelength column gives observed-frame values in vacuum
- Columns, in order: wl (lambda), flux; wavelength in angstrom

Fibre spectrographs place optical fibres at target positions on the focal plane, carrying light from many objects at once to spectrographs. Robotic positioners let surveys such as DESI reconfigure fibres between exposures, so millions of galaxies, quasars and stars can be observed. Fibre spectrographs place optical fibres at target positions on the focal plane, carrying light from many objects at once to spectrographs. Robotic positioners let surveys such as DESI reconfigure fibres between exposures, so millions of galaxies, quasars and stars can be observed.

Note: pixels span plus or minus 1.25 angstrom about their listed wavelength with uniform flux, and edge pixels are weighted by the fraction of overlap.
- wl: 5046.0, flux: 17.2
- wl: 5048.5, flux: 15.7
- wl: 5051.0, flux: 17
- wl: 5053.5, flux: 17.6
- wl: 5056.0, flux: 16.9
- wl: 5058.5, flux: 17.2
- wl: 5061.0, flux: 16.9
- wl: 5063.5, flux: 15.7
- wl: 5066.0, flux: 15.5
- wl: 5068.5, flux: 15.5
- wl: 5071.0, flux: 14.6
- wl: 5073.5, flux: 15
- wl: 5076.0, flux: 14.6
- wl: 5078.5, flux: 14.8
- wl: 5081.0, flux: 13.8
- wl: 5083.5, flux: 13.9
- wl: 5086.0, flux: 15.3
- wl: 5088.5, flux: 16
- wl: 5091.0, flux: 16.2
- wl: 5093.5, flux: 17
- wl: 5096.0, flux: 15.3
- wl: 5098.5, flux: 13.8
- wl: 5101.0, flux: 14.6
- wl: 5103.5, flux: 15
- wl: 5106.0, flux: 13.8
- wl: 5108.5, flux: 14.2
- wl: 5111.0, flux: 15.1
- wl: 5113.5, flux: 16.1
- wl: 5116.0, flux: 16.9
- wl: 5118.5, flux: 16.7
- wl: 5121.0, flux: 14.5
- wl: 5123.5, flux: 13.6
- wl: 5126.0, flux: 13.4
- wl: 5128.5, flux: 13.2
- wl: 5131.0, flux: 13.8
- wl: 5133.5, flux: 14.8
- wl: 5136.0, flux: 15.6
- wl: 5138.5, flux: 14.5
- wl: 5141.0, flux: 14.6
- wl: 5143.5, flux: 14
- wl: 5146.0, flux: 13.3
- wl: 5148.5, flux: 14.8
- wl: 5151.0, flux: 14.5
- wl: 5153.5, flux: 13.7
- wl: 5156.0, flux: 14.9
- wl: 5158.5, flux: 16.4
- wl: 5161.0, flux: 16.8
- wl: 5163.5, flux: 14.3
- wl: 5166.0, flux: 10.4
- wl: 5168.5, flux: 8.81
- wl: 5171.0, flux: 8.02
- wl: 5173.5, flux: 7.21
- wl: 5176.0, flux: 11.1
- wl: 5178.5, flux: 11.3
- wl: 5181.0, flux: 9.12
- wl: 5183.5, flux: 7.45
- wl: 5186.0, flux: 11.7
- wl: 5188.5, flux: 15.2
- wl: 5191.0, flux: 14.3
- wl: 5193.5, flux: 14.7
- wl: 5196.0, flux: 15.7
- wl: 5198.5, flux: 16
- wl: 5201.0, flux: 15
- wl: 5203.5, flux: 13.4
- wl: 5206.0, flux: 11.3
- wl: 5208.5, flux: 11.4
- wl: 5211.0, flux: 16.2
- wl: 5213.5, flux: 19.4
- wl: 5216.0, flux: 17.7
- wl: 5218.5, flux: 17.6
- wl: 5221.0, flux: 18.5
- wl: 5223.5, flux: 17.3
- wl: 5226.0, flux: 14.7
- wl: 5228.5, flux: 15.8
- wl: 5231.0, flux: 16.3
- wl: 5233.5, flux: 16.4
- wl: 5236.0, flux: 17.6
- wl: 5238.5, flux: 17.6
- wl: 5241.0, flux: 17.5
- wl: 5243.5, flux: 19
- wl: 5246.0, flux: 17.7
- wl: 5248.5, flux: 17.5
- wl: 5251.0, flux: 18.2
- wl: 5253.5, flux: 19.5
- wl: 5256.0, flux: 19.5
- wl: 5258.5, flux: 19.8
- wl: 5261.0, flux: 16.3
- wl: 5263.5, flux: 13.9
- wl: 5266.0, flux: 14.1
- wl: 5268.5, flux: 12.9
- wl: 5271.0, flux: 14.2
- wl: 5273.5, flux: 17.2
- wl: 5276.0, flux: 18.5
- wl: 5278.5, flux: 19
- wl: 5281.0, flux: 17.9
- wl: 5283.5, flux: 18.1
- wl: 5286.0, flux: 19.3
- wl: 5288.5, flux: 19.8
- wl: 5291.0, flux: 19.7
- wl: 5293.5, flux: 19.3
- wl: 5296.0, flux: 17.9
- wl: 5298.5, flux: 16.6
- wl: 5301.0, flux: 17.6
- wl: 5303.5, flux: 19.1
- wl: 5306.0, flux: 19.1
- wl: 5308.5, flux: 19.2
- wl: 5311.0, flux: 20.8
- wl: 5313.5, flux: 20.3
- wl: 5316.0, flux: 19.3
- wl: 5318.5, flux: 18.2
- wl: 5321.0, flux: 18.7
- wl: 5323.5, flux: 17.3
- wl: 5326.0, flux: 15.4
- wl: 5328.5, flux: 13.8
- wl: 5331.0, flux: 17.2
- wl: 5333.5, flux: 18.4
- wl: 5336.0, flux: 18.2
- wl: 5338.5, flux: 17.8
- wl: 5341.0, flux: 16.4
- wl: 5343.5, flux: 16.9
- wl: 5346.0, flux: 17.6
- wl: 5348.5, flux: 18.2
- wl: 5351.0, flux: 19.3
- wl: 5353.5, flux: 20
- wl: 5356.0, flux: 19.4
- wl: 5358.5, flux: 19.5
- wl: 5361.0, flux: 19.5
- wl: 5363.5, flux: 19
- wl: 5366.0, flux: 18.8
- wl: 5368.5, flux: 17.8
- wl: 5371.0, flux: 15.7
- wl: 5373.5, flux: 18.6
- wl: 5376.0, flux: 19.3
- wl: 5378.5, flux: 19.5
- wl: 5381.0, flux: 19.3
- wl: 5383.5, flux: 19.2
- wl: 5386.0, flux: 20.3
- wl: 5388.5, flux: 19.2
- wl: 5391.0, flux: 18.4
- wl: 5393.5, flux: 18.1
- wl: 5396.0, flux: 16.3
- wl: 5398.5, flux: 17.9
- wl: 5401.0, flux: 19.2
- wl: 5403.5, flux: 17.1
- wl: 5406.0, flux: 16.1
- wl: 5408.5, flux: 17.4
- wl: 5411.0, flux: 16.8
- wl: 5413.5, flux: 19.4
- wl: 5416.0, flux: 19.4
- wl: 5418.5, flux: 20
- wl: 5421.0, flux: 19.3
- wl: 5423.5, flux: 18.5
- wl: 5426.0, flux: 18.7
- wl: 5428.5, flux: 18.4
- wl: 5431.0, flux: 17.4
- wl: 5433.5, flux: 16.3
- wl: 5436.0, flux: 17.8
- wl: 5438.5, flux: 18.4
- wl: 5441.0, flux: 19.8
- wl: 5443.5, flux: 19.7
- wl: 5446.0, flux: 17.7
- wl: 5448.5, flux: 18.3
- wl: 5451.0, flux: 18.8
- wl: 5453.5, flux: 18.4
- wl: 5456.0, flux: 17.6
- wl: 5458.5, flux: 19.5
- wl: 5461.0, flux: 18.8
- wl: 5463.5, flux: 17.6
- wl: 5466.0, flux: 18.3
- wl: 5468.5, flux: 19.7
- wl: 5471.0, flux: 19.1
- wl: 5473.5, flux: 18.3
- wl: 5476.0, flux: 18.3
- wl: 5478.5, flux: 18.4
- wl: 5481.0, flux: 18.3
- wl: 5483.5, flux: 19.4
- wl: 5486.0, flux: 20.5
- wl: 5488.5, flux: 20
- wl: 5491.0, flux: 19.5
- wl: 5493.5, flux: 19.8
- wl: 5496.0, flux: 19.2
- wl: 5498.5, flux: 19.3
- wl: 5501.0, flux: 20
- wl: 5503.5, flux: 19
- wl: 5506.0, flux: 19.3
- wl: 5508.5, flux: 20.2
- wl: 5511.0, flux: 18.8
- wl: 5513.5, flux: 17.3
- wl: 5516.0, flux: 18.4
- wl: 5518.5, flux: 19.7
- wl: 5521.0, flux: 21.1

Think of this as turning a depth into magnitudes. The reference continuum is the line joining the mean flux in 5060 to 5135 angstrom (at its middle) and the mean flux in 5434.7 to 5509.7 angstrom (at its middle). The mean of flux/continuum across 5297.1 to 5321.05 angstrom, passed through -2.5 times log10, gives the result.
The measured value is -0.10 mag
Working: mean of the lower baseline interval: 15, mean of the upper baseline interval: 19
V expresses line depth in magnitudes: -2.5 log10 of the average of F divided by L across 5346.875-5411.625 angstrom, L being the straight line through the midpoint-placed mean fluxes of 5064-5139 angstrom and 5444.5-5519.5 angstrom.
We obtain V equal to -0.04 mag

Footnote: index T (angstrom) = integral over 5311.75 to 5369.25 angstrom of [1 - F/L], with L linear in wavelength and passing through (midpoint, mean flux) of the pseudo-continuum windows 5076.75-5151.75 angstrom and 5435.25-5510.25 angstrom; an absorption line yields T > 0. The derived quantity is -2.4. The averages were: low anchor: 14.8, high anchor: 19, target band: 18.2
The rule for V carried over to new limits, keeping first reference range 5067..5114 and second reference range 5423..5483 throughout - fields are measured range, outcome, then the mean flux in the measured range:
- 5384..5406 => -0.02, 18.2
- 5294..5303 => -0.05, 17.7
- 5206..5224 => -0.02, 16.5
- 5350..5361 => -0.12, 19.6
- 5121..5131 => 0.13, 13.6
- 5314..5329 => -0.02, 17.4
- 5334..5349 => -0.01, 17.5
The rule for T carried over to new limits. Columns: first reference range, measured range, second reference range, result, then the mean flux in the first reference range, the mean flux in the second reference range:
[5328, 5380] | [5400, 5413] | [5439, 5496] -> 0.8 angstrom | 18.2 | 18.9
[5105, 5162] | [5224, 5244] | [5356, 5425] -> -0.7 angstrom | 14.7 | 18.5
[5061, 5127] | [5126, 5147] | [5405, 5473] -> 1.8 angstrom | 15.1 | 18.4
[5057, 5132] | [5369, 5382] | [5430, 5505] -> -0.4 angstrom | 15.1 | 18.8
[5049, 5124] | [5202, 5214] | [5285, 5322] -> 2.3 angstrom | 15.5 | 19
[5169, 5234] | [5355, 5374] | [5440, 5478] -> -1.8 angstrom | 13.9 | 18.6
